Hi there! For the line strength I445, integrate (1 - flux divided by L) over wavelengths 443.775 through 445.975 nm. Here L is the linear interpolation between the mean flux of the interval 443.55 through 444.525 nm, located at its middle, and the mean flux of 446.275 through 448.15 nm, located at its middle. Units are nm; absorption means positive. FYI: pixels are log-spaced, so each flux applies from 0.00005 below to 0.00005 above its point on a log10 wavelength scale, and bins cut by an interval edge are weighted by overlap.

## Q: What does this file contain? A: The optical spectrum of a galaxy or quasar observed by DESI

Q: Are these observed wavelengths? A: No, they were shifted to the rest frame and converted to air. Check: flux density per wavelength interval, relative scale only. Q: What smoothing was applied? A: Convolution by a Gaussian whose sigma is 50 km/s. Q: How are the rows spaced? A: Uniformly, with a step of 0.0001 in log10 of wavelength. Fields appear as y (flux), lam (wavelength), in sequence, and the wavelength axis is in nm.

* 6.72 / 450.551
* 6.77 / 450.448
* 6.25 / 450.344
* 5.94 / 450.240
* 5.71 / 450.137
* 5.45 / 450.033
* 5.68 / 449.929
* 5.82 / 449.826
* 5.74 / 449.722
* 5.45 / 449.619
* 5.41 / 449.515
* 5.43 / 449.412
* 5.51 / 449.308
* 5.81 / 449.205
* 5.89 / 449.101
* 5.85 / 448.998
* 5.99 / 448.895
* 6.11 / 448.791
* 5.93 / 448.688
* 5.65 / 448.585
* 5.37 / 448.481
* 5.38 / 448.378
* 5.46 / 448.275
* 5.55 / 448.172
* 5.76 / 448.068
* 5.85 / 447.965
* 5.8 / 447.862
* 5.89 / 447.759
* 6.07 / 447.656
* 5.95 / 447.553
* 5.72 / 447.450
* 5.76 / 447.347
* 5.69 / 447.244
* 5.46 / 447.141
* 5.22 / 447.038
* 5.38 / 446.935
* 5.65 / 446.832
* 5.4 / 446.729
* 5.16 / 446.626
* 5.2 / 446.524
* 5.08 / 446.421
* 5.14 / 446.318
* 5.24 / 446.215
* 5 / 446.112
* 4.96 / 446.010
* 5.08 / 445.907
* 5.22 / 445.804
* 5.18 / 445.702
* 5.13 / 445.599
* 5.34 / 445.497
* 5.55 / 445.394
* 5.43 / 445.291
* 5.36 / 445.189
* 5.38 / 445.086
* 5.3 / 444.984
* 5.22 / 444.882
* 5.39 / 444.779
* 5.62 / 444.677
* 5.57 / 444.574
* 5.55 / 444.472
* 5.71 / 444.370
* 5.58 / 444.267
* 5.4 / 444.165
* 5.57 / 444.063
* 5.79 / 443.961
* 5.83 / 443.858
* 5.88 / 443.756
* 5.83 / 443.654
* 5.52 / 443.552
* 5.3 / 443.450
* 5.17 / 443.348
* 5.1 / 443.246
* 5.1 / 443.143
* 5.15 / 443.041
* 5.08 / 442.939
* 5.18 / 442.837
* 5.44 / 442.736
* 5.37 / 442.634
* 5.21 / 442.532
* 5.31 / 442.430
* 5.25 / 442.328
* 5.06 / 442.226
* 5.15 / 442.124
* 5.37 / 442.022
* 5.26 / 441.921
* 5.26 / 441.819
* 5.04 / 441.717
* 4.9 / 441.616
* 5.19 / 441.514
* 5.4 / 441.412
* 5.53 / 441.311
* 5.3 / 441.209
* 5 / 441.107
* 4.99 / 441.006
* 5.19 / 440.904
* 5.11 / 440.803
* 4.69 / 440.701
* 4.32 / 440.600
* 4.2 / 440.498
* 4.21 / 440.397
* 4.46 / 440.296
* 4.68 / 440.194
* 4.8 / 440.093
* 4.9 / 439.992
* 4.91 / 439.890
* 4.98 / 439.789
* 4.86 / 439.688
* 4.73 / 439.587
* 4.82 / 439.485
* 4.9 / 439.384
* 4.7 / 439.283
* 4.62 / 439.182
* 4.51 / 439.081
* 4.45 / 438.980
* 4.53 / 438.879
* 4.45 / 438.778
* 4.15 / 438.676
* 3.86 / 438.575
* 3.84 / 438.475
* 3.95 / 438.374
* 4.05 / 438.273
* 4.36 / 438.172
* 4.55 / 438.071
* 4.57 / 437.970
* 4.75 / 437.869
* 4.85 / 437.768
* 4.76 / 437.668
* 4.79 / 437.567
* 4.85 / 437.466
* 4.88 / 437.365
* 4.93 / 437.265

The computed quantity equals 0.081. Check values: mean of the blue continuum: 5.68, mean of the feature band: 5.44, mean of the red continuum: 5.57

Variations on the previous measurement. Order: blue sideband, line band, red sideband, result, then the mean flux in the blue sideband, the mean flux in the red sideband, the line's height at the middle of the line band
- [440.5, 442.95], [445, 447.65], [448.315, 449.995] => 0.06 nm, 5.13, 5.69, 5.48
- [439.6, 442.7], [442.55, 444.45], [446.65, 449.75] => -0.08 nm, 5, 5.67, 5.22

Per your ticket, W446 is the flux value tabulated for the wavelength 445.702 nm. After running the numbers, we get 5.18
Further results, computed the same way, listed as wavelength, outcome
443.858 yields 5.83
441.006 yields 4.99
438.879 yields 4.53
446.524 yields 5.2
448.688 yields 5.93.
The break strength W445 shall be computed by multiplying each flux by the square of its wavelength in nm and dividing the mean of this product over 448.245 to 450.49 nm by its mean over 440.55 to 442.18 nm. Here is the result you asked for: 1.17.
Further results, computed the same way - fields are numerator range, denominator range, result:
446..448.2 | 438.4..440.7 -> 1.26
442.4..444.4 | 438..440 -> 1.23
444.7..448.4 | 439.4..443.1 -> 1.11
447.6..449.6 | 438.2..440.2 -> 1.32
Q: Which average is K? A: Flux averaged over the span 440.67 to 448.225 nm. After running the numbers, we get 5.37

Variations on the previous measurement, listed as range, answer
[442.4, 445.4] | 5.43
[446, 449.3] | 5.58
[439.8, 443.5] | 5.04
